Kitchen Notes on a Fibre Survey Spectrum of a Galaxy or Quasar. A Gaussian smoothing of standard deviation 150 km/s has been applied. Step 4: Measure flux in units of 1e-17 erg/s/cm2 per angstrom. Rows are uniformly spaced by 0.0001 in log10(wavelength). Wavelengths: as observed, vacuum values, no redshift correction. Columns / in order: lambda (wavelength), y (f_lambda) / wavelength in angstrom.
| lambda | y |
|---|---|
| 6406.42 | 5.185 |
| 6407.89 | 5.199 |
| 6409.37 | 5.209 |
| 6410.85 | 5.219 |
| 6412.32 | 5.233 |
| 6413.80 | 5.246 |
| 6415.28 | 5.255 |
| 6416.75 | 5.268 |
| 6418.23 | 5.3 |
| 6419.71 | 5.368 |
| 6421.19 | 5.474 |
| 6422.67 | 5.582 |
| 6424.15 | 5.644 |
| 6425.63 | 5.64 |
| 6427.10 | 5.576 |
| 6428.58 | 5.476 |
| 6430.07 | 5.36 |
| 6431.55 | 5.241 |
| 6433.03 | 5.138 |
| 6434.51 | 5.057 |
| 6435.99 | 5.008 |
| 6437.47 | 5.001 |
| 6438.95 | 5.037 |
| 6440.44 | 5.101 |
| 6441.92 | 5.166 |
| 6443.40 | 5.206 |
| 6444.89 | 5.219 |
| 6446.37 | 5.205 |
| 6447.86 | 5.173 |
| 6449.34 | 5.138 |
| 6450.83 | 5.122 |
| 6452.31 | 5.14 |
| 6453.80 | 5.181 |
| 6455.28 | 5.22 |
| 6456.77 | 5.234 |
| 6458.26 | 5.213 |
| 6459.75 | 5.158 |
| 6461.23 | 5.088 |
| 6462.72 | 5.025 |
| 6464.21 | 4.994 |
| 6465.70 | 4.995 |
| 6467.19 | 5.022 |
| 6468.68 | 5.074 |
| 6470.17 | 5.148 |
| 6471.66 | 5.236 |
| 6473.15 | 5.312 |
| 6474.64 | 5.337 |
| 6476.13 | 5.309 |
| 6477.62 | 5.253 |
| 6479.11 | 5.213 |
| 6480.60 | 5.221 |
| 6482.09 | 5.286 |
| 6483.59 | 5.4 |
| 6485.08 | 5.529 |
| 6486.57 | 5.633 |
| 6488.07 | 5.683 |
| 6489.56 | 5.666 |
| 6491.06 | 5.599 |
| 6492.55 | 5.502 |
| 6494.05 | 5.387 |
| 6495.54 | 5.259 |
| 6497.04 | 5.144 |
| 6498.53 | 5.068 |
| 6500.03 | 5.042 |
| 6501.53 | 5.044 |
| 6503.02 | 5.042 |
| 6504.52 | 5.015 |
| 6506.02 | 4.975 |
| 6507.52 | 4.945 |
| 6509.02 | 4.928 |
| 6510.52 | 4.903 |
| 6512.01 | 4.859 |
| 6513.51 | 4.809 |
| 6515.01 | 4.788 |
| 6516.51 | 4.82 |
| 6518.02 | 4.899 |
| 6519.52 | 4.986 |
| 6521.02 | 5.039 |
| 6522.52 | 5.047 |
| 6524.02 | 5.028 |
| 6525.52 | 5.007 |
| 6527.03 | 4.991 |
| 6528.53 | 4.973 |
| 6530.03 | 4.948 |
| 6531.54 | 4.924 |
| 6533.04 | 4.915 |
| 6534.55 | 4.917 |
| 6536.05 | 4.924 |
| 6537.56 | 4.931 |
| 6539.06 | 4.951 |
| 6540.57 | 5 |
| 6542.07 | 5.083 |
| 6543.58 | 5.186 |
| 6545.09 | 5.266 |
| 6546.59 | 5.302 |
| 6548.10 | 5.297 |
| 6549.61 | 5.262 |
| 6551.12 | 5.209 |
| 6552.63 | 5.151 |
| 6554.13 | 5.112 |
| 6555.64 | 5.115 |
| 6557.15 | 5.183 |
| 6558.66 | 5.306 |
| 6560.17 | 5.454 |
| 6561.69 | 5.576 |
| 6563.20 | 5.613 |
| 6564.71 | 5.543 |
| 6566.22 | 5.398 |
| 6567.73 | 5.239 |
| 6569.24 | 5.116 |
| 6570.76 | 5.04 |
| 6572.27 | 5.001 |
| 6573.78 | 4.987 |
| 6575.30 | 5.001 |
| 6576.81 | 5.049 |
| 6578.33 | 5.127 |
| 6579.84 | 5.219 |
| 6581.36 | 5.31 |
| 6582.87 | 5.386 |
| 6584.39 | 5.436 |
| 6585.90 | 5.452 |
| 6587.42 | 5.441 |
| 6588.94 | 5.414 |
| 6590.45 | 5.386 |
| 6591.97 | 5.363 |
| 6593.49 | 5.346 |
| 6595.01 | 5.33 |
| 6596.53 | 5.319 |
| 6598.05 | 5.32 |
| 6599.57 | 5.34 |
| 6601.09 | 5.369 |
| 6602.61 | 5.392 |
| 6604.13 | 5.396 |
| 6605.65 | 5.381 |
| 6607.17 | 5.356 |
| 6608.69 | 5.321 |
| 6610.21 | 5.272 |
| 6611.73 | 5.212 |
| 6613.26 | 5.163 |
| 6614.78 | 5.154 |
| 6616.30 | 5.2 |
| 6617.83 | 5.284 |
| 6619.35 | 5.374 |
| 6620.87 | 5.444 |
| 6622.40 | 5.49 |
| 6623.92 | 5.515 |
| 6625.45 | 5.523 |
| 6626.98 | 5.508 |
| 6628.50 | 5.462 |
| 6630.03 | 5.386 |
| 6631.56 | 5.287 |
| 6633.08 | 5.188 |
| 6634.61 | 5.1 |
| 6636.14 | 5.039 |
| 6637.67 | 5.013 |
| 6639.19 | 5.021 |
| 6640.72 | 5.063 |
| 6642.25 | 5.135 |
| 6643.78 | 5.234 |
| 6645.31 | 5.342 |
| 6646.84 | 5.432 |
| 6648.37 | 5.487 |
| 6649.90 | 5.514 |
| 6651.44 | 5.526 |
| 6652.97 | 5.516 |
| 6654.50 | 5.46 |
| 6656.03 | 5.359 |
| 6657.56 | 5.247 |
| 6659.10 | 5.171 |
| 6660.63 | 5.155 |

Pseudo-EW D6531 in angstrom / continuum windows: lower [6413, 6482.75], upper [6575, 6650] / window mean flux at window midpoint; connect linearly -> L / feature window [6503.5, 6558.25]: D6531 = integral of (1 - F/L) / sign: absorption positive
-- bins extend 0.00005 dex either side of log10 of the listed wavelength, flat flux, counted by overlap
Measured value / 2.6 angstrom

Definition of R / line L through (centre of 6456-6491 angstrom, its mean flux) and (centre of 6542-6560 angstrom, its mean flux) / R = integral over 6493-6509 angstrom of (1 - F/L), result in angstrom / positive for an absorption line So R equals 0.48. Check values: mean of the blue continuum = 5.27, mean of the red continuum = 5.22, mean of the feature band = 5.09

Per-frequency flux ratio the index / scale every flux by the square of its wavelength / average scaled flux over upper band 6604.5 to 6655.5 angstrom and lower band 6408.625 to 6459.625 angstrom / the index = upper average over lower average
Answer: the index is 1.07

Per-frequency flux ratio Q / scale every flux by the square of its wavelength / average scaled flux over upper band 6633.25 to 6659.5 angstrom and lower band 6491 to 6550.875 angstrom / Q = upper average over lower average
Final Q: 1.1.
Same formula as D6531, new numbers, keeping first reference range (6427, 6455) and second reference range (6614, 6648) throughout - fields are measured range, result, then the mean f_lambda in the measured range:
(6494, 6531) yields 1.62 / 4.99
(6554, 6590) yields -0.16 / 5.28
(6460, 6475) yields 0.21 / 5.12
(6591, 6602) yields -0.16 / 5.34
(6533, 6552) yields 0.48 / 5.1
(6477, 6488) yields -0.38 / 5.38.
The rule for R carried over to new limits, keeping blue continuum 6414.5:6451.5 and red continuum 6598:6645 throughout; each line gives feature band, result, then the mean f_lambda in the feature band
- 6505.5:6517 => 0.9 angstrom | 4.88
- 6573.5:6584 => 0.2 angstrom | 5.17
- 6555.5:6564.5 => -0.2 angstrom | 5.4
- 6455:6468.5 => 0.4 angstrom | 5.1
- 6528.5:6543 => 0.9 angstrom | 4.96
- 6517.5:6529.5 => 0.6 angstrom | 5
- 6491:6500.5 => 0.0 angstrom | 5.27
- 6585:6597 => -0.2 angstrom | 5.38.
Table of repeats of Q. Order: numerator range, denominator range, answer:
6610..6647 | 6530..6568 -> 1.04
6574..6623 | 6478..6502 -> 1.02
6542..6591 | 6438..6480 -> 1.05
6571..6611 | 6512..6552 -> 1.07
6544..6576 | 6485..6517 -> 1.04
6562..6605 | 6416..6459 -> 1.05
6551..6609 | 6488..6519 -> 1.06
